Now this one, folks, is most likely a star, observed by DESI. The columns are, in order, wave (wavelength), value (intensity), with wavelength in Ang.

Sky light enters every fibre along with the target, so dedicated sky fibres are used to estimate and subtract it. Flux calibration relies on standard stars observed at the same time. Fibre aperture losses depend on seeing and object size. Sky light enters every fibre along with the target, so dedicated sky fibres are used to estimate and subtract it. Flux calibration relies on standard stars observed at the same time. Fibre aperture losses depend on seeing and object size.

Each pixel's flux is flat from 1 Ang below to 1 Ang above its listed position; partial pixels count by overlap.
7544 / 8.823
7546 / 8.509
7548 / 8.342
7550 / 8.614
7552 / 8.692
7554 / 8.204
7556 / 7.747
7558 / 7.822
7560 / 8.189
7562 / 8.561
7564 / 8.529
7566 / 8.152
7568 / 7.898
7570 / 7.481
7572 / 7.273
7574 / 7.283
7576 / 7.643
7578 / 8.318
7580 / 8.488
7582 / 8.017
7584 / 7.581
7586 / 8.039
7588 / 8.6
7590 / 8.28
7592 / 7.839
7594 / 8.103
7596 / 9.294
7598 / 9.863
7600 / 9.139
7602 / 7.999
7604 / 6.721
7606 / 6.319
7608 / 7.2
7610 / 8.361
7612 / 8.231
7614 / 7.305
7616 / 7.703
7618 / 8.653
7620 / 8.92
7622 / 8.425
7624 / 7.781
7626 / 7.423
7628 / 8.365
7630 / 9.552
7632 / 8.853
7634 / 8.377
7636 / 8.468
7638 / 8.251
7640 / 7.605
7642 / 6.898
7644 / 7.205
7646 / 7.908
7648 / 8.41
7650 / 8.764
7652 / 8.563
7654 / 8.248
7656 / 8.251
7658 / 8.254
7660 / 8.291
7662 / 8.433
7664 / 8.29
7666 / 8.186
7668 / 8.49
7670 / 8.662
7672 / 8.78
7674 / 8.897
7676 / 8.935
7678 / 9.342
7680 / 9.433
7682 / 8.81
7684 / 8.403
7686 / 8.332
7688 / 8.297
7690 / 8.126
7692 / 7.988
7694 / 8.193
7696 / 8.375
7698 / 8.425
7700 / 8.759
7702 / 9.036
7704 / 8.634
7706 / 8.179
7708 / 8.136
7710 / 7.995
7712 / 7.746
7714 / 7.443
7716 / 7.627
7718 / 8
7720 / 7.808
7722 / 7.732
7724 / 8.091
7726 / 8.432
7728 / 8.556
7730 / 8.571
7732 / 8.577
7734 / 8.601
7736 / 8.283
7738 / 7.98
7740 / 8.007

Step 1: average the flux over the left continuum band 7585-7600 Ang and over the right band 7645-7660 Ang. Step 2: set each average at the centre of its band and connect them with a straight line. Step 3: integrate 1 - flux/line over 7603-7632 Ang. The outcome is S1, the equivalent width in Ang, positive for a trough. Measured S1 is 1.83 Ang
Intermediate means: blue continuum 8.61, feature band 7.96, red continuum 8.34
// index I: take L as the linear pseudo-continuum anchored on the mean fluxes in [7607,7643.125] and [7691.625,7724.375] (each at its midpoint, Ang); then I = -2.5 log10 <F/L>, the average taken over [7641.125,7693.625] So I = -0.035 mag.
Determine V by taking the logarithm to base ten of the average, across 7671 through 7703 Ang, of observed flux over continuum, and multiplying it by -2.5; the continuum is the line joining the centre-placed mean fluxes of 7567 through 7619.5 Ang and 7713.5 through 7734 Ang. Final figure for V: -0.07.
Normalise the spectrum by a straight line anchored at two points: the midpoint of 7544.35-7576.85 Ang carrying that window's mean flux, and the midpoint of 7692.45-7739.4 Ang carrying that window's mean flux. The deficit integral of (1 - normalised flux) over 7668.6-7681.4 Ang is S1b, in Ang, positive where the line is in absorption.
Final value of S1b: -1.3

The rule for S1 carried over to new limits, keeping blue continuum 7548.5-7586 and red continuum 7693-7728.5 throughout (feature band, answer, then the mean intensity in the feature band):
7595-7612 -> -0.11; 8.12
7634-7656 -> 0.13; 8.06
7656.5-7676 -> -0.88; 8.49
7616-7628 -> -0.18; 8.21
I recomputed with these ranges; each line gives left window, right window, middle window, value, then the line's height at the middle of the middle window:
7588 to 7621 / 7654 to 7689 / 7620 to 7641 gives 0.00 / 8.31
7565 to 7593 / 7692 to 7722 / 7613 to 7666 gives -0.02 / 8.03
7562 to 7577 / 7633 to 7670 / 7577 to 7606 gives -0.04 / 7.9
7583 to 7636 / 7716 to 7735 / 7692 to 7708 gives -0.03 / 8.22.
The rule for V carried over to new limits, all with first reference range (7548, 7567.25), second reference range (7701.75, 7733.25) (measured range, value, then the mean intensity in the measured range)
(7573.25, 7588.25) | 0.037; 7.98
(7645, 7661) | -0.018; 8.34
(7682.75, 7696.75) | -0.011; 8.25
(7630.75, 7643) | 0.014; 8.11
